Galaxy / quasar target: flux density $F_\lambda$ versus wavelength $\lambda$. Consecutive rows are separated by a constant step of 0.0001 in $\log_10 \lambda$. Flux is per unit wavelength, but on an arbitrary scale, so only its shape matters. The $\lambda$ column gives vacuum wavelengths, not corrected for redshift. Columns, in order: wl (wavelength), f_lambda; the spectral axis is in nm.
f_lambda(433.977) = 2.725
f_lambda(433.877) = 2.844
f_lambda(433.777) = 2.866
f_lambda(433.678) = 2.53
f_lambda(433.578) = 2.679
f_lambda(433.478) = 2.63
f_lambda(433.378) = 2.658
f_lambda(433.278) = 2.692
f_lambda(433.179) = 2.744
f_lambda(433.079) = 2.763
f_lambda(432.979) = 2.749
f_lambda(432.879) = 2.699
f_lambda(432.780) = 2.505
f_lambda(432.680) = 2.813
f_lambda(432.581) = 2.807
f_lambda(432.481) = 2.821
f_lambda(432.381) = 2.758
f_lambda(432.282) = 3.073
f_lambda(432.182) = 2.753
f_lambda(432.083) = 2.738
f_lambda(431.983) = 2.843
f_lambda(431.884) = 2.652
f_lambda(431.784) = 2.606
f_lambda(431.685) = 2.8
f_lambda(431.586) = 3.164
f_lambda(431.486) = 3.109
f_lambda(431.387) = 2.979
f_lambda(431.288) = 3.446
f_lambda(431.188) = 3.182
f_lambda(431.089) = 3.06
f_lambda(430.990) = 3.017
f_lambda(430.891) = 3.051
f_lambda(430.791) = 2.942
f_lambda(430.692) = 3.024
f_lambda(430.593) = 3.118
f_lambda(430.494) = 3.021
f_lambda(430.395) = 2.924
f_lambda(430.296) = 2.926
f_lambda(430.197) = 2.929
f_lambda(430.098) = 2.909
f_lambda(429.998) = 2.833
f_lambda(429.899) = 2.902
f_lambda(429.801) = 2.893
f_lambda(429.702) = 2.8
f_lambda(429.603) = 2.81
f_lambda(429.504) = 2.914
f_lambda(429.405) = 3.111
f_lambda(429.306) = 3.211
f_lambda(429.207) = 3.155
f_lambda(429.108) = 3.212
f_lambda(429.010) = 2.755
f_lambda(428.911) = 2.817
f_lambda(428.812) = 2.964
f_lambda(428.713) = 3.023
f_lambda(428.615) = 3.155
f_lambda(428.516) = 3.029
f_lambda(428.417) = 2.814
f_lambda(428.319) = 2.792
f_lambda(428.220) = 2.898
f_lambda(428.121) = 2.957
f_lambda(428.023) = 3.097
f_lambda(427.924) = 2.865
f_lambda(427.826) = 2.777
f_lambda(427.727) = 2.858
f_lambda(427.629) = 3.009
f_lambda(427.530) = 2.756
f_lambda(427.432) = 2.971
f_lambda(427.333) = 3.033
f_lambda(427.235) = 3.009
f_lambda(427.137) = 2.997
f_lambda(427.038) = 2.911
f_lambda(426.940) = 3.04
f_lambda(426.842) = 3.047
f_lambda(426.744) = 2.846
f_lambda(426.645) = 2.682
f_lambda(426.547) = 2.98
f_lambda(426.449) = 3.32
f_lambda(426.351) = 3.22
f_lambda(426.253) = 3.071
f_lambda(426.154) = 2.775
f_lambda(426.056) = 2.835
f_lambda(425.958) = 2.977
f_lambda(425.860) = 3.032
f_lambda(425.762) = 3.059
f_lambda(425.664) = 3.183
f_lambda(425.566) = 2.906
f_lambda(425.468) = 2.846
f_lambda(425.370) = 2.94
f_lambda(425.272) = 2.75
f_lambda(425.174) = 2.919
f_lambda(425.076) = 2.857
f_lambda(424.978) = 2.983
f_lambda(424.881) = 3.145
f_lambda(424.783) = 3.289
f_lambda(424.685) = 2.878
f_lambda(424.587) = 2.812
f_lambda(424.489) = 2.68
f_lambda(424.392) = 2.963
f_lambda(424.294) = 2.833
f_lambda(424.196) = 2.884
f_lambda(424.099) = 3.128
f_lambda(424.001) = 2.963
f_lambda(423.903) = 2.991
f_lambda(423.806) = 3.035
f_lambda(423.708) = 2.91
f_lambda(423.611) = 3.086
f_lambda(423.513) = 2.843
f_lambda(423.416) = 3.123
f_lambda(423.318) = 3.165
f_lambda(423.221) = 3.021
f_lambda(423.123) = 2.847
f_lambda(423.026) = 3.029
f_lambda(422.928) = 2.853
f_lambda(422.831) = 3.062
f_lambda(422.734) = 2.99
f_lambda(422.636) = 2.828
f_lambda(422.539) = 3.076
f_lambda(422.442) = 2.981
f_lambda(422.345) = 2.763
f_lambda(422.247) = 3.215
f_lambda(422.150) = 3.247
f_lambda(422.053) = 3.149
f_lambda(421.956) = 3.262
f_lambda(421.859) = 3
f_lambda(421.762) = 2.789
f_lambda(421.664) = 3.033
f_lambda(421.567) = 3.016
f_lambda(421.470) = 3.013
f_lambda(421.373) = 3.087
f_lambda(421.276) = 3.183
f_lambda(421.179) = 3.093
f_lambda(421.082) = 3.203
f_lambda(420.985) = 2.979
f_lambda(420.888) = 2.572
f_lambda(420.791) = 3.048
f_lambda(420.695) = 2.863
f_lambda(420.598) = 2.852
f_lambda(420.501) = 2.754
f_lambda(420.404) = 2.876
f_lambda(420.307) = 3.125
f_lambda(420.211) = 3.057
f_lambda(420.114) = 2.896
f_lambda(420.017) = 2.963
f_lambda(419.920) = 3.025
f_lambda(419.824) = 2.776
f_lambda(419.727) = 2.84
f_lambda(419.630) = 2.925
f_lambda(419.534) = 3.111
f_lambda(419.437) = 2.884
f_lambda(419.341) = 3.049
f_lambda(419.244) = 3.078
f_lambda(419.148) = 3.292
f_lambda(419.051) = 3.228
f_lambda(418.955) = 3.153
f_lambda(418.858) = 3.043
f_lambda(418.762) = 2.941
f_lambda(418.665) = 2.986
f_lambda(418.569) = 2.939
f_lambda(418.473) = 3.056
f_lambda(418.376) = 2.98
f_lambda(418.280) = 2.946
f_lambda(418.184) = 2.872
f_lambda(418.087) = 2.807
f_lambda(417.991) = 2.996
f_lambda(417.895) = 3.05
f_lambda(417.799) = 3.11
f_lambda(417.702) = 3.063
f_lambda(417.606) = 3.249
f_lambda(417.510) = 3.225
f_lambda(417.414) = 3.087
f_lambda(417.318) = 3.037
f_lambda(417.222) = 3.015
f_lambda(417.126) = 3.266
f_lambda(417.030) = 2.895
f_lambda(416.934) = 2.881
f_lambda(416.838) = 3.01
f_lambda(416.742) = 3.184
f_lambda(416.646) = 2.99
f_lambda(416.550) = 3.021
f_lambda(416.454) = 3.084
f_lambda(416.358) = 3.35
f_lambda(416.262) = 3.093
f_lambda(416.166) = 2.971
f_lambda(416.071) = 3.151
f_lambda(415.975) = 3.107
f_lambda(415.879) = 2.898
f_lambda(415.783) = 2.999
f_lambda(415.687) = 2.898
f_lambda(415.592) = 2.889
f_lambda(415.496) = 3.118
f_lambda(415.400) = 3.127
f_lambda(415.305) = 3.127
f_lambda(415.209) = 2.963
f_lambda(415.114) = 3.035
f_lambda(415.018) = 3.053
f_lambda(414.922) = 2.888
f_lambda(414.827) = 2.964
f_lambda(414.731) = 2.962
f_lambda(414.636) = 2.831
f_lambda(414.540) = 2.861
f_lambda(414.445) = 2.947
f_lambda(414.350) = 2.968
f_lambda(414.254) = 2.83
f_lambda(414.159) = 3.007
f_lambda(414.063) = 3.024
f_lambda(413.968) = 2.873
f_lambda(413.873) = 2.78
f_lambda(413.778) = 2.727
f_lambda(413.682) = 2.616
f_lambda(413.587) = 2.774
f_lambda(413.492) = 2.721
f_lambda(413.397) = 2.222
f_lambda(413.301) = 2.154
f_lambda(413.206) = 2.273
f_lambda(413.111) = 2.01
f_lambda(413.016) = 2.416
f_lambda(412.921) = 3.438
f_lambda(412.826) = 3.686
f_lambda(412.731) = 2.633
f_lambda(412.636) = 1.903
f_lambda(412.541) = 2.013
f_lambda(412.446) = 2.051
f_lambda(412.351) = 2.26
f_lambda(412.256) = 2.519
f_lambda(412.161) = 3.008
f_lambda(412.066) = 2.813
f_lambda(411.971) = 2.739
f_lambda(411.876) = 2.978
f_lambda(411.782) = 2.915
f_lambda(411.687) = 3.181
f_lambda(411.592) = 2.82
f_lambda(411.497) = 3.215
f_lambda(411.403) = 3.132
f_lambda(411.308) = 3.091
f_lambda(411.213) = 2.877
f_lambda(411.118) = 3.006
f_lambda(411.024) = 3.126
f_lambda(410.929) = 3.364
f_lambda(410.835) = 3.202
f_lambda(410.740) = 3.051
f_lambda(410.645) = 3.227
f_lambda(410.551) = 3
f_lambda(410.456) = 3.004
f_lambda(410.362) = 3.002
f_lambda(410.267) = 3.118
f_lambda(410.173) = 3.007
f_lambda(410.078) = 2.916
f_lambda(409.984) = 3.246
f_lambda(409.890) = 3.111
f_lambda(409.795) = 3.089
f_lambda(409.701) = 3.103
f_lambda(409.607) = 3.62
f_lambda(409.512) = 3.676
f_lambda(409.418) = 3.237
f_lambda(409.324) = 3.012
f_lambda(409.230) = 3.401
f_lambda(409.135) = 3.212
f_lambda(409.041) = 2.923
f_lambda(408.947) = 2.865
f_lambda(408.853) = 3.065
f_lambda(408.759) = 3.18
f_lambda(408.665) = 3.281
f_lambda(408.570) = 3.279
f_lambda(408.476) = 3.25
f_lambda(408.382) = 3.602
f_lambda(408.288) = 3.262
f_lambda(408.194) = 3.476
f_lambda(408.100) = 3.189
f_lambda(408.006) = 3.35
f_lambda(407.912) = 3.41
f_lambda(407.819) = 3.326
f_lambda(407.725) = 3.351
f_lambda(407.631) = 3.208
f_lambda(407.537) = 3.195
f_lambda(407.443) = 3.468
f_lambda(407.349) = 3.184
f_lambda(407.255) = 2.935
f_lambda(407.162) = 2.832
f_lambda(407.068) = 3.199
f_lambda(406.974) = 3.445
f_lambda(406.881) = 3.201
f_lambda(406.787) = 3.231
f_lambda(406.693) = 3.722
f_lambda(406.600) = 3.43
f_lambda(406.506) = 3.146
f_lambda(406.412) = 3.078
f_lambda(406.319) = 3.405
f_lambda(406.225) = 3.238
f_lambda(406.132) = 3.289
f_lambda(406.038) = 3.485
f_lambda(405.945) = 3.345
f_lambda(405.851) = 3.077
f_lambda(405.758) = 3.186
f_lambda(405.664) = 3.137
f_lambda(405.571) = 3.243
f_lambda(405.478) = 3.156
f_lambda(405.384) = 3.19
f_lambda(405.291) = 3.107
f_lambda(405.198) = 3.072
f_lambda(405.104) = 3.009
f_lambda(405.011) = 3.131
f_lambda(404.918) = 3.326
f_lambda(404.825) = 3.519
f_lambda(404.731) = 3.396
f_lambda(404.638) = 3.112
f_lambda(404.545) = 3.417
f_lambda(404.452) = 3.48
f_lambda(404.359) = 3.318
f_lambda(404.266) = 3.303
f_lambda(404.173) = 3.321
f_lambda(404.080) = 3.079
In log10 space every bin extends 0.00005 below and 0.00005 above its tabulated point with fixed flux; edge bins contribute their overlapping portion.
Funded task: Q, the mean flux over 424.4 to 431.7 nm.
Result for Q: 2.97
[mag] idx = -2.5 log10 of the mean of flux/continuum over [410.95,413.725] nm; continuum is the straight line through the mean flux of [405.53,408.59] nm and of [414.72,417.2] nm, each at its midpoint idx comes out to 0.16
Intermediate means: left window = 3.28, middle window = 2.72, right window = 3.04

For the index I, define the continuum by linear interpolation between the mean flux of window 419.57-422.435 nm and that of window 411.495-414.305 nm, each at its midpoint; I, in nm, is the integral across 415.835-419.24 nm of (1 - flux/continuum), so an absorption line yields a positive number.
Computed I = -0.24 nm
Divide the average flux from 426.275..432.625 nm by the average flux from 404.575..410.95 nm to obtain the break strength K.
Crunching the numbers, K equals 0.9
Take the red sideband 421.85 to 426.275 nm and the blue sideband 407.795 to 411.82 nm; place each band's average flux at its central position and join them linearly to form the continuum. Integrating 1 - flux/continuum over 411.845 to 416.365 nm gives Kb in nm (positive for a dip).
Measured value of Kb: 0.45 nm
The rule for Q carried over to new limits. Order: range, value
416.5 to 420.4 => 3.02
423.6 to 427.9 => 2.96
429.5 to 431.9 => 2.97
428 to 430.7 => 2.96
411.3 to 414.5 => 2.72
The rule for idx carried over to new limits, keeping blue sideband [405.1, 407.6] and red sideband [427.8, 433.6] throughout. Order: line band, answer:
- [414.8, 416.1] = 0.03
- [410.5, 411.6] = 0.02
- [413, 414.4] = 0.19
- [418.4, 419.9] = 0.01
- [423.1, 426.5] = 0.00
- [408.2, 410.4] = 0.00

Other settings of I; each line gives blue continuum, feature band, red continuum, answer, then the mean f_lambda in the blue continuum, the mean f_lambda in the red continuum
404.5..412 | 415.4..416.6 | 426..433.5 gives 0.02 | 3.2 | 2.92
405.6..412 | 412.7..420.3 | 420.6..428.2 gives 0.32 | 3.19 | 2.98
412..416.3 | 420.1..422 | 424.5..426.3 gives -0.06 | 2.79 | 2.95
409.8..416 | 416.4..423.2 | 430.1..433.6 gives -0.32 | 2.87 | 2.88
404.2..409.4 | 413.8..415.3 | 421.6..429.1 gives 0.09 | 3.25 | 2.97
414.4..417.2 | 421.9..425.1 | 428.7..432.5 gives -0.01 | 3.02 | 2.96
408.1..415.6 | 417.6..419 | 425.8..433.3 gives -0.03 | 2.95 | 2.93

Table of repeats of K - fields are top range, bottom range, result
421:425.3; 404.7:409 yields 0.92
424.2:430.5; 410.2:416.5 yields 1.02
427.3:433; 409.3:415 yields 1.01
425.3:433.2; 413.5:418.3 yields 0.98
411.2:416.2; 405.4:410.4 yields 0.87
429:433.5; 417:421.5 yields 0.96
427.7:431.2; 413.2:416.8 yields 1.02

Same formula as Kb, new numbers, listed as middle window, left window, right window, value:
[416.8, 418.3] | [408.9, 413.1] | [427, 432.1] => -0.03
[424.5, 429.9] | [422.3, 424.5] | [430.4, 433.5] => -0.06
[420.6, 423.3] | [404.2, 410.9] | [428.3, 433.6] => 0.02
